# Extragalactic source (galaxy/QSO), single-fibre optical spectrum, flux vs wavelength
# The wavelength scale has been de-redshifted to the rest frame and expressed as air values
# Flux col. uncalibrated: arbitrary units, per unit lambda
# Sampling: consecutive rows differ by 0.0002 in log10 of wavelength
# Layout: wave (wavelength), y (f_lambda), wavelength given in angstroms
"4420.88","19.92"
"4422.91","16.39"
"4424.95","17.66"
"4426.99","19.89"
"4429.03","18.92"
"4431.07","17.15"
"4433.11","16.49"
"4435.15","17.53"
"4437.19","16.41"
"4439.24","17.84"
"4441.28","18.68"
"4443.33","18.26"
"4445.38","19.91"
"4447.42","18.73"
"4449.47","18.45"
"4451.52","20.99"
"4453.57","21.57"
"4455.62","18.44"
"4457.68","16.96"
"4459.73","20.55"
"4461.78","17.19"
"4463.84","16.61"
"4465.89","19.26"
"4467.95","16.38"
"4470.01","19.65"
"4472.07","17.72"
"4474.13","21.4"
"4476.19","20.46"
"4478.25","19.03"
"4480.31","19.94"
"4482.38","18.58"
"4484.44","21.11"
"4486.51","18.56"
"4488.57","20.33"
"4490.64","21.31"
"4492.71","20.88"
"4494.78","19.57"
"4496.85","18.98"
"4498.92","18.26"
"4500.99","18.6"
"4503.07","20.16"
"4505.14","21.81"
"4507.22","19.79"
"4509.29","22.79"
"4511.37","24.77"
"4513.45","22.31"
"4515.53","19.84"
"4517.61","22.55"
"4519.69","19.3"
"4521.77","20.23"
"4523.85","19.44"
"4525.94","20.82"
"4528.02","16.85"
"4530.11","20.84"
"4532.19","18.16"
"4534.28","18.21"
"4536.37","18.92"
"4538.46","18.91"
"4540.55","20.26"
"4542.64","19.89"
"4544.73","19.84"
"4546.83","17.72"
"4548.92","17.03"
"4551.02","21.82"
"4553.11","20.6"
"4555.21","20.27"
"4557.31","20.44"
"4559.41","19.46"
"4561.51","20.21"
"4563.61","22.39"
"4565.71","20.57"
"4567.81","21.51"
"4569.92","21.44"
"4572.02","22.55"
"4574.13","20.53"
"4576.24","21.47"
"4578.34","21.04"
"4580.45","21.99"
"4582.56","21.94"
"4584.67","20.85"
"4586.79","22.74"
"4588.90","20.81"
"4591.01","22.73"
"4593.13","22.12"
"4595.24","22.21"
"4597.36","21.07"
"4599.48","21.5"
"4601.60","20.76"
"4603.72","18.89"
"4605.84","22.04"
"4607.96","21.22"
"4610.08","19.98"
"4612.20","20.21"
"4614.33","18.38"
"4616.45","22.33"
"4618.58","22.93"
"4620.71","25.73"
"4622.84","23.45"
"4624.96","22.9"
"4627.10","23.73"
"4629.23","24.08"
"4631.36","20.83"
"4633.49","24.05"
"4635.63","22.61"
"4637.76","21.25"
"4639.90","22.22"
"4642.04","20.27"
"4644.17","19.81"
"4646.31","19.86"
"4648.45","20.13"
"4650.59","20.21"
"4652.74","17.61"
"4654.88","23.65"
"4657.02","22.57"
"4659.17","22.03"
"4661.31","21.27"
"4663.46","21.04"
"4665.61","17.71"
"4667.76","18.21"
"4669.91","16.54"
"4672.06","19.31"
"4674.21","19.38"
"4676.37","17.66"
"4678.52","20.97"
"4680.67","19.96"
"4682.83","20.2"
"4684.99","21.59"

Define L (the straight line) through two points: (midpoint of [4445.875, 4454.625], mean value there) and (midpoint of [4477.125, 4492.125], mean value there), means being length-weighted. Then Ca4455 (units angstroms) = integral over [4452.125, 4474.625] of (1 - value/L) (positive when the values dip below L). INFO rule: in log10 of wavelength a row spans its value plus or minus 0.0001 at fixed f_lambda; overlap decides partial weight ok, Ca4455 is 1.4 angstroms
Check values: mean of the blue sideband 19.9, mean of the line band 18.7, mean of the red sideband 19.9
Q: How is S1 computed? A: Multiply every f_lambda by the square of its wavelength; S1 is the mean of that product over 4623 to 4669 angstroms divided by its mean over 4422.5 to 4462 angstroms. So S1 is 1.26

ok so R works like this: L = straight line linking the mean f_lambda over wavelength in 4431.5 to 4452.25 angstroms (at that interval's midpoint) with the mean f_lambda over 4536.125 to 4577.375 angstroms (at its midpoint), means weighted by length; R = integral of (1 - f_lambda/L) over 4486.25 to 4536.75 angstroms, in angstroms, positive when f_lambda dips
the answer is -1.7 angstroms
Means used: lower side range 18.3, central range 20.2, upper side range 20.3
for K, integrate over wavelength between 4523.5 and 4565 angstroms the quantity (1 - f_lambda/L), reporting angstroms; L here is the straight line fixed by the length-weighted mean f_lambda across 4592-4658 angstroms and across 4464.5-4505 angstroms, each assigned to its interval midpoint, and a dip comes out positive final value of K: 1.6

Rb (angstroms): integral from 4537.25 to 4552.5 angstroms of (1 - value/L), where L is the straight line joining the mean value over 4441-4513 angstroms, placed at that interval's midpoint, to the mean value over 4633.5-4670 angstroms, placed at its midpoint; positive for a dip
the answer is 0.5 angstroms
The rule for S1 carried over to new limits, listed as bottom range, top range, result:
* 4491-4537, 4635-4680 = 1.07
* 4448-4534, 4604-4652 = 1.16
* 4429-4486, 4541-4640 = 1.21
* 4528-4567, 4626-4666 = 1.13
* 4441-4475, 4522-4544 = 1.06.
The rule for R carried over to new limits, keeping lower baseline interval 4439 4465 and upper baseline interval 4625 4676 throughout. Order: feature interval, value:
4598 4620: -0.6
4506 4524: -1.7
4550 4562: -0.4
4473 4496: -1.1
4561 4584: -1.6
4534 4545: 0.2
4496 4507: -0.2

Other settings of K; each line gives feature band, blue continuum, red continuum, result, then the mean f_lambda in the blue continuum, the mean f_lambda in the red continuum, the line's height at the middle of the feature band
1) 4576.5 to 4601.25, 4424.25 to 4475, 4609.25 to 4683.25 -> -1.8 angstroms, 18.5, 20.9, 20.2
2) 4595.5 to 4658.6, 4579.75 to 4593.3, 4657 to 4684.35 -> -2.3 angstroms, 21.9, 19.7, 20.8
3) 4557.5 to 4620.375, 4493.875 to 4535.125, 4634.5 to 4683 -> -3.4 angstroms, 20.2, 20.2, 20.2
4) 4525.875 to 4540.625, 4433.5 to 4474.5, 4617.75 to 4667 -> 0.7 angstroms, 18.5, 21.7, 19.9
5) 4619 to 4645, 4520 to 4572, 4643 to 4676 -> -3.5 angstroms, 19.9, 19.9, 19.9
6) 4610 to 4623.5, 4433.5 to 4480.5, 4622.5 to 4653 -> -0.4 angstroms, 18.7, 21.6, 21.3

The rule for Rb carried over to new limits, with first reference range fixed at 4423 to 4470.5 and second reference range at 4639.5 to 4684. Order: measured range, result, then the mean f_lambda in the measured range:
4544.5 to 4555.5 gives -0.2 angstroms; 19.5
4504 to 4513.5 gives -1.7 angstroms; 22.3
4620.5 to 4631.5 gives -2.1 angstroms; 23.5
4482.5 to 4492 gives -0.8 angstroms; 20.2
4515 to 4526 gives -0.8 angstroms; 20.3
